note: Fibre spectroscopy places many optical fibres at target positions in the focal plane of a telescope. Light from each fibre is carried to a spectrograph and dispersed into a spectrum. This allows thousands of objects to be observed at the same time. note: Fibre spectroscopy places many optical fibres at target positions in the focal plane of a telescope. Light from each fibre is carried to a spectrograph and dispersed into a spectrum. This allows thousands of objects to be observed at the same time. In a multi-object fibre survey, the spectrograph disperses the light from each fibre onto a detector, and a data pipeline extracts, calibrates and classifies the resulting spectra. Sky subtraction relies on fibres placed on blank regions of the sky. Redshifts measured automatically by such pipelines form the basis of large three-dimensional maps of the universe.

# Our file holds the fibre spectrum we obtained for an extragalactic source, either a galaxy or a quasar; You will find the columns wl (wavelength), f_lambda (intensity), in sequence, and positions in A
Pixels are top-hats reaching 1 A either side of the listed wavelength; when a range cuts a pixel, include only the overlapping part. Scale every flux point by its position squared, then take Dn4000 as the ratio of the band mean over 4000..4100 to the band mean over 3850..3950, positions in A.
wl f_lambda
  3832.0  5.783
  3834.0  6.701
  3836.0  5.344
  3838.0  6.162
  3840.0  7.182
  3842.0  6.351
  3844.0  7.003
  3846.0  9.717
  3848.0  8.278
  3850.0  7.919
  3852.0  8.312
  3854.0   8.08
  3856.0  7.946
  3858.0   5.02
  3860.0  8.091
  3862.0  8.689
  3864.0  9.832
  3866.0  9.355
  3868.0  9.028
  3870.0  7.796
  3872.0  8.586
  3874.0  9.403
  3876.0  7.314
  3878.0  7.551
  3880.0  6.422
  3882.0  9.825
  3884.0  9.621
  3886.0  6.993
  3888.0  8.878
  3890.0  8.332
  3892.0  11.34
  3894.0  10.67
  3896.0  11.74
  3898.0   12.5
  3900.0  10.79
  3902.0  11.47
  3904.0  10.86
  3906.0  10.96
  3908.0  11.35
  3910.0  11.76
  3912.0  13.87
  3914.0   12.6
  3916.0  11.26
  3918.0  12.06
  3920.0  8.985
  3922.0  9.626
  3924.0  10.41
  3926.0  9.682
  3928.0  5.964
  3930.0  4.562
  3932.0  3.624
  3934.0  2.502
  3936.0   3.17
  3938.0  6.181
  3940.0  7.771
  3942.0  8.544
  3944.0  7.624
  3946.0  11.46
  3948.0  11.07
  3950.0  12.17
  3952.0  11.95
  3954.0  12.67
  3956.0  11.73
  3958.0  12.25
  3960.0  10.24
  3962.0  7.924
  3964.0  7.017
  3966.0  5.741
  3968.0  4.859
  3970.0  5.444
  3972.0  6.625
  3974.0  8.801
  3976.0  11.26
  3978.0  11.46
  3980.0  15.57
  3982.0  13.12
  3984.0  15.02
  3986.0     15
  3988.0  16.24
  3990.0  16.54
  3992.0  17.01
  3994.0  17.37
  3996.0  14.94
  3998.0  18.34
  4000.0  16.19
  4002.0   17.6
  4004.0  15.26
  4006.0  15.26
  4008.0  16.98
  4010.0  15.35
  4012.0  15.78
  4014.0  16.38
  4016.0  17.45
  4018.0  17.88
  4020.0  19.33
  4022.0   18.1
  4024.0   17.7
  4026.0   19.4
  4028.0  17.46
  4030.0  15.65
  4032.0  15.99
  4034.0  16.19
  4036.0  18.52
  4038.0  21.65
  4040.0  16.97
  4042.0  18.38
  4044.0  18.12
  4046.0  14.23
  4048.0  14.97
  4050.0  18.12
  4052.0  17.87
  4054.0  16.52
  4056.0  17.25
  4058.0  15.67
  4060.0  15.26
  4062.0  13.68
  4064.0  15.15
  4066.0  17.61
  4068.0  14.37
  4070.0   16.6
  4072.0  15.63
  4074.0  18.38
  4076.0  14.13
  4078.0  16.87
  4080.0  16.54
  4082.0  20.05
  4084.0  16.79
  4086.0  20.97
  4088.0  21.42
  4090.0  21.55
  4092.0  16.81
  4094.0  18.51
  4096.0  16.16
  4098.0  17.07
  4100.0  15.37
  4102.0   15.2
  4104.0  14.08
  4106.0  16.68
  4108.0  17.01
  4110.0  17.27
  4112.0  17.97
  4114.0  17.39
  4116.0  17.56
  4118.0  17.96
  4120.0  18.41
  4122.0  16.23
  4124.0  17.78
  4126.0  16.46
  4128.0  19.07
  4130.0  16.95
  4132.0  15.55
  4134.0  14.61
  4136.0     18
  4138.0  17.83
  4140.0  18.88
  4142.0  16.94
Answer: 2.1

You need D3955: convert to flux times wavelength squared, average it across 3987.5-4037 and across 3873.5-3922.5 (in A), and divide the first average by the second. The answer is 1.75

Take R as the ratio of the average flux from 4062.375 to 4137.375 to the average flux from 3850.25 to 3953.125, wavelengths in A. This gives 1.9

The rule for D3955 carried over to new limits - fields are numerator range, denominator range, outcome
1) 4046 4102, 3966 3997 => 1.43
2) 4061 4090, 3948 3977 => 1.96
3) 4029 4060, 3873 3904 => 1.92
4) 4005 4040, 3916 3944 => 2.48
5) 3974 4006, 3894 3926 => 1.40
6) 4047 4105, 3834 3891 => 2.36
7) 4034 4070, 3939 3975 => 1.92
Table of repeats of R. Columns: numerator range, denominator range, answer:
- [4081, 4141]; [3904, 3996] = 1.70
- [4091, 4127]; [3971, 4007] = 1.16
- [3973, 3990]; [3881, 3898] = 1.37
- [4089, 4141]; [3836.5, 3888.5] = 2.14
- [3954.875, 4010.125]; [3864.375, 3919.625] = 1.27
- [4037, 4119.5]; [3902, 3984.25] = 1.80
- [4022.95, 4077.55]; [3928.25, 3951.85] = 2.29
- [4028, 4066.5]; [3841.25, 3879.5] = 2.06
